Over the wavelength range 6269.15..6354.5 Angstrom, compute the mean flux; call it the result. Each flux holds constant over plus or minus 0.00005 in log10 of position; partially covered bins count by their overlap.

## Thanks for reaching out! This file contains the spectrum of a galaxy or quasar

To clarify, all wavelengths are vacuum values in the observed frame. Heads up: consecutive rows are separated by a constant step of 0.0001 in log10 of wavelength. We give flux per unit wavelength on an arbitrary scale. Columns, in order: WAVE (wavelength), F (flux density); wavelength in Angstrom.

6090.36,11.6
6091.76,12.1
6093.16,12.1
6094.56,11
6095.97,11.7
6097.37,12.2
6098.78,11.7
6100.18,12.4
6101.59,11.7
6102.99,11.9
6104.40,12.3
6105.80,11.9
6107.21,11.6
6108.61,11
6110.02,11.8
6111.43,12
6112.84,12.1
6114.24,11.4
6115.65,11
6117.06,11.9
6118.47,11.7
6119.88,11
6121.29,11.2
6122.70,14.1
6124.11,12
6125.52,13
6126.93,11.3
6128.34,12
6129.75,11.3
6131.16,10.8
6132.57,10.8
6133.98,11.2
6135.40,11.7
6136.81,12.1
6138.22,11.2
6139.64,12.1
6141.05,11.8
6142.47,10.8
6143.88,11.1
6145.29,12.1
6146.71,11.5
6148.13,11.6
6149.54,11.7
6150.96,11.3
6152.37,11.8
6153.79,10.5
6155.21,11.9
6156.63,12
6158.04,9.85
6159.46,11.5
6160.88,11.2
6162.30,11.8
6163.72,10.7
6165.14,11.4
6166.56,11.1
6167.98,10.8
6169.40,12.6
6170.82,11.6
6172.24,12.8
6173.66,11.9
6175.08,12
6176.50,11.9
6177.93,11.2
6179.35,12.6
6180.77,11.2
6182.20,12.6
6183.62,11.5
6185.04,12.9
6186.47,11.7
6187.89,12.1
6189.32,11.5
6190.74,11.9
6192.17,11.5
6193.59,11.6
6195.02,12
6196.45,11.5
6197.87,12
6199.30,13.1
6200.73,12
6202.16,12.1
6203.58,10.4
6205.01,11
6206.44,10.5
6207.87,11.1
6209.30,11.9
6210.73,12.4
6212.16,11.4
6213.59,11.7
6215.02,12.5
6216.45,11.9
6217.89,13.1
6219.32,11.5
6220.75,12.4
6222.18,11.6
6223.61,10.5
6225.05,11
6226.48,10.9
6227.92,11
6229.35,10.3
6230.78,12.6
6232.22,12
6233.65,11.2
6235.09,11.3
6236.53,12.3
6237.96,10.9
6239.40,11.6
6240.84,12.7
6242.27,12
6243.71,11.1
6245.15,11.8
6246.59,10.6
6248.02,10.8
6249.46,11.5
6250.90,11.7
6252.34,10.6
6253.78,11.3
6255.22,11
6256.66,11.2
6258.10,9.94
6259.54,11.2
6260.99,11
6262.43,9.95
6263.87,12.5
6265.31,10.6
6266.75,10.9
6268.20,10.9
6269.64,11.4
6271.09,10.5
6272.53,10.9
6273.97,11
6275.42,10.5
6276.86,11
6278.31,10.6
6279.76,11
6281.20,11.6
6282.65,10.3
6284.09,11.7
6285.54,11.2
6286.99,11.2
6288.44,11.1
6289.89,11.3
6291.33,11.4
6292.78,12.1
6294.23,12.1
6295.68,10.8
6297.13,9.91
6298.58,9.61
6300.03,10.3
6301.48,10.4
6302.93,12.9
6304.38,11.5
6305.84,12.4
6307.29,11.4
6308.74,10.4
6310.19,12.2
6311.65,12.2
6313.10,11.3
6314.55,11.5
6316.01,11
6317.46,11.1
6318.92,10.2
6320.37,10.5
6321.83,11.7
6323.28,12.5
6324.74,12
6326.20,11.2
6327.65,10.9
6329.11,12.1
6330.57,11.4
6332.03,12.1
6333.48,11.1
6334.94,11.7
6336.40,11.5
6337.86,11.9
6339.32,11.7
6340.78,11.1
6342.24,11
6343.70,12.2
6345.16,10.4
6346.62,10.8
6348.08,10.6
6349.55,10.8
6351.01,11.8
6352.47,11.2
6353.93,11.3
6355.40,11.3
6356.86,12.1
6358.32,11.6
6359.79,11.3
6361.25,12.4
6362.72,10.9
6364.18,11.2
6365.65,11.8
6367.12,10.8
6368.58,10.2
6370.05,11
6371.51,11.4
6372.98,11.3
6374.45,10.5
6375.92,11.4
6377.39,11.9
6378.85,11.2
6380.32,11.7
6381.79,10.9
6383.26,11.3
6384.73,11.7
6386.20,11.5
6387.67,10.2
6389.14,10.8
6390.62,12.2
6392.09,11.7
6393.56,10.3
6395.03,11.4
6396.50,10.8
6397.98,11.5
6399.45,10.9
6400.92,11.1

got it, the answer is 11.2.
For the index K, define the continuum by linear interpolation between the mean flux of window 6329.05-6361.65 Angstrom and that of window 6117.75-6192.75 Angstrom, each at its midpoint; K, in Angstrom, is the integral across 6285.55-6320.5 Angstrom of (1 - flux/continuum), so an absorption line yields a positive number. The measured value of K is 0.8 Angstrom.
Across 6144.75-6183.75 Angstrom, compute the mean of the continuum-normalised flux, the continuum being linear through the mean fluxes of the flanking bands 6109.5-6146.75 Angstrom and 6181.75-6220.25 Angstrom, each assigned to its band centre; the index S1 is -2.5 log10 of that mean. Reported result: 0.014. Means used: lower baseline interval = 11.7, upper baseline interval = 11.8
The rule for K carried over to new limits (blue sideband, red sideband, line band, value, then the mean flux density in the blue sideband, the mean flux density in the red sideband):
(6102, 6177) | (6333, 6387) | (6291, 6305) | 0.4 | 11.6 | 11.3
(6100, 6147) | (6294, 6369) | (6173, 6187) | -0.4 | 11.7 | 11.3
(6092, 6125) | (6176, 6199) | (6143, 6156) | 0.4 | 11.8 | 11.9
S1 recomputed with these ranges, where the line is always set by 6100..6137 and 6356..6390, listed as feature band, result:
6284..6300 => 0.034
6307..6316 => -0.008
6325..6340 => -0.022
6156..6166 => 0.043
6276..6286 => 0.037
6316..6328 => 0.009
